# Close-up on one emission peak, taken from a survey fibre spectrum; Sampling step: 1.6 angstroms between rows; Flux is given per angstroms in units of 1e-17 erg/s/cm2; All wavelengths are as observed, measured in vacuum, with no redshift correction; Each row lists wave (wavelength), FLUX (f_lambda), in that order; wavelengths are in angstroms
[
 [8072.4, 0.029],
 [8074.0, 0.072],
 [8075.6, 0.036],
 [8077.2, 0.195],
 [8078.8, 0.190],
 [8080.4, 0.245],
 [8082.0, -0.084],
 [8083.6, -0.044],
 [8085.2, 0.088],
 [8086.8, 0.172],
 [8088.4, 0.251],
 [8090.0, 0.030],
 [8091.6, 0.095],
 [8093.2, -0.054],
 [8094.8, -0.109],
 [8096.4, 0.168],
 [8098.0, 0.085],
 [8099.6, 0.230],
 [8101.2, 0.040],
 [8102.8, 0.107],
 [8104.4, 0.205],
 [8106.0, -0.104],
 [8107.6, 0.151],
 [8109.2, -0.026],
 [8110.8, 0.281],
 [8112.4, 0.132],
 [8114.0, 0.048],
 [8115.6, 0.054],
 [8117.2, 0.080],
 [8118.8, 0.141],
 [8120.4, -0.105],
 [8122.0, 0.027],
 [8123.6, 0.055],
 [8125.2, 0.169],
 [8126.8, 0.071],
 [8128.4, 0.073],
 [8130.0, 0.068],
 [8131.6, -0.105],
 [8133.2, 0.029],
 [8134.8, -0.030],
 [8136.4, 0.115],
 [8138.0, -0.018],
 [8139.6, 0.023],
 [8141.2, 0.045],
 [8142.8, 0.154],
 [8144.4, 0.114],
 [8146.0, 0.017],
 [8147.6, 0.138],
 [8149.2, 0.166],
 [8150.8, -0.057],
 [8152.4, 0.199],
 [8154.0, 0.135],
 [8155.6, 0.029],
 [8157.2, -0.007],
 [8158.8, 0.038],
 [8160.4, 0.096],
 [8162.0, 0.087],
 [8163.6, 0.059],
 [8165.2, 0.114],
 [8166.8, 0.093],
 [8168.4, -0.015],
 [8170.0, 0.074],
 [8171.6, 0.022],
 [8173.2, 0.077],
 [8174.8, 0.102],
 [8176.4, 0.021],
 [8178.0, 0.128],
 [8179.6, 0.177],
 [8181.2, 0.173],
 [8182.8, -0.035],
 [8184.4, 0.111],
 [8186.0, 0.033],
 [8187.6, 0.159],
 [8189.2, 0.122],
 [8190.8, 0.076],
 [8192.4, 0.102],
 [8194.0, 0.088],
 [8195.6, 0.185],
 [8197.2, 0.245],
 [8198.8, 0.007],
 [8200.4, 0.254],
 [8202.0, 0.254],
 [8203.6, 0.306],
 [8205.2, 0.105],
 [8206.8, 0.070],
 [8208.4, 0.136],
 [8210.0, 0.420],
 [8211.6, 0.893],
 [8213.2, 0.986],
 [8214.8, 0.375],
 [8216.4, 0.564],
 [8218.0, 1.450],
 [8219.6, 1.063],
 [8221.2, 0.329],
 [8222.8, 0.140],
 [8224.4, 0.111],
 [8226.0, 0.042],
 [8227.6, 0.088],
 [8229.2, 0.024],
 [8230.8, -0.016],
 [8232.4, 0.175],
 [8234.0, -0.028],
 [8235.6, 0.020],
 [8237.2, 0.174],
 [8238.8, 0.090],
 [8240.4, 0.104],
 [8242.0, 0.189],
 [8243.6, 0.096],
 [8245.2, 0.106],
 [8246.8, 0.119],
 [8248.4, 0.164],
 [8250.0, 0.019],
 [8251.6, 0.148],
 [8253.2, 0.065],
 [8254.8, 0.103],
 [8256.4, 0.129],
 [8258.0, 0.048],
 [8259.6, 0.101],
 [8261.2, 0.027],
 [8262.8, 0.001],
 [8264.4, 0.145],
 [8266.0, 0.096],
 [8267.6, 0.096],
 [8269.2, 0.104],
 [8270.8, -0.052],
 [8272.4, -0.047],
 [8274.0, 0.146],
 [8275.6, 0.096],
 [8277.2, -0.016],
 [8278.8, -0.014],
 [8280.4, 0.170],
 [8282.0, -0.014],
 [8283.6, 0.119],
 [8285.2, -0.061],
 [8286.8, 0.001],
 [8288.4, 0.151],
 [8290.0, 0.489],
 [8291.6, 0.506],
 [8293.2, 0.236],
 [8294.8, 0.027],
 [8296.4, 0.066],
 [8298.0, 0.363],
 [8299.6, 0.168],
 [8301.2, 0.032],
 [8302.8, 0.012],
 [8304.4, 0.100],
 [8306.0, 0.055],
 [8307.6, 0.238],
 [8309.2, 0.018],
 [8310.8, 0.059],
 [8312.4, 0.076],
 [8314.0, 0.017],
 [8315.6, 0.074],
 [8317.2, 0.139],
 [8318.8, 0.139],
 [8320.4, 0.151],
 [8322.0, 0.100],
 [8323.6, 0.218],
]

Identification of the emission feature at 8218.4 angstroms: [O II] 3727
